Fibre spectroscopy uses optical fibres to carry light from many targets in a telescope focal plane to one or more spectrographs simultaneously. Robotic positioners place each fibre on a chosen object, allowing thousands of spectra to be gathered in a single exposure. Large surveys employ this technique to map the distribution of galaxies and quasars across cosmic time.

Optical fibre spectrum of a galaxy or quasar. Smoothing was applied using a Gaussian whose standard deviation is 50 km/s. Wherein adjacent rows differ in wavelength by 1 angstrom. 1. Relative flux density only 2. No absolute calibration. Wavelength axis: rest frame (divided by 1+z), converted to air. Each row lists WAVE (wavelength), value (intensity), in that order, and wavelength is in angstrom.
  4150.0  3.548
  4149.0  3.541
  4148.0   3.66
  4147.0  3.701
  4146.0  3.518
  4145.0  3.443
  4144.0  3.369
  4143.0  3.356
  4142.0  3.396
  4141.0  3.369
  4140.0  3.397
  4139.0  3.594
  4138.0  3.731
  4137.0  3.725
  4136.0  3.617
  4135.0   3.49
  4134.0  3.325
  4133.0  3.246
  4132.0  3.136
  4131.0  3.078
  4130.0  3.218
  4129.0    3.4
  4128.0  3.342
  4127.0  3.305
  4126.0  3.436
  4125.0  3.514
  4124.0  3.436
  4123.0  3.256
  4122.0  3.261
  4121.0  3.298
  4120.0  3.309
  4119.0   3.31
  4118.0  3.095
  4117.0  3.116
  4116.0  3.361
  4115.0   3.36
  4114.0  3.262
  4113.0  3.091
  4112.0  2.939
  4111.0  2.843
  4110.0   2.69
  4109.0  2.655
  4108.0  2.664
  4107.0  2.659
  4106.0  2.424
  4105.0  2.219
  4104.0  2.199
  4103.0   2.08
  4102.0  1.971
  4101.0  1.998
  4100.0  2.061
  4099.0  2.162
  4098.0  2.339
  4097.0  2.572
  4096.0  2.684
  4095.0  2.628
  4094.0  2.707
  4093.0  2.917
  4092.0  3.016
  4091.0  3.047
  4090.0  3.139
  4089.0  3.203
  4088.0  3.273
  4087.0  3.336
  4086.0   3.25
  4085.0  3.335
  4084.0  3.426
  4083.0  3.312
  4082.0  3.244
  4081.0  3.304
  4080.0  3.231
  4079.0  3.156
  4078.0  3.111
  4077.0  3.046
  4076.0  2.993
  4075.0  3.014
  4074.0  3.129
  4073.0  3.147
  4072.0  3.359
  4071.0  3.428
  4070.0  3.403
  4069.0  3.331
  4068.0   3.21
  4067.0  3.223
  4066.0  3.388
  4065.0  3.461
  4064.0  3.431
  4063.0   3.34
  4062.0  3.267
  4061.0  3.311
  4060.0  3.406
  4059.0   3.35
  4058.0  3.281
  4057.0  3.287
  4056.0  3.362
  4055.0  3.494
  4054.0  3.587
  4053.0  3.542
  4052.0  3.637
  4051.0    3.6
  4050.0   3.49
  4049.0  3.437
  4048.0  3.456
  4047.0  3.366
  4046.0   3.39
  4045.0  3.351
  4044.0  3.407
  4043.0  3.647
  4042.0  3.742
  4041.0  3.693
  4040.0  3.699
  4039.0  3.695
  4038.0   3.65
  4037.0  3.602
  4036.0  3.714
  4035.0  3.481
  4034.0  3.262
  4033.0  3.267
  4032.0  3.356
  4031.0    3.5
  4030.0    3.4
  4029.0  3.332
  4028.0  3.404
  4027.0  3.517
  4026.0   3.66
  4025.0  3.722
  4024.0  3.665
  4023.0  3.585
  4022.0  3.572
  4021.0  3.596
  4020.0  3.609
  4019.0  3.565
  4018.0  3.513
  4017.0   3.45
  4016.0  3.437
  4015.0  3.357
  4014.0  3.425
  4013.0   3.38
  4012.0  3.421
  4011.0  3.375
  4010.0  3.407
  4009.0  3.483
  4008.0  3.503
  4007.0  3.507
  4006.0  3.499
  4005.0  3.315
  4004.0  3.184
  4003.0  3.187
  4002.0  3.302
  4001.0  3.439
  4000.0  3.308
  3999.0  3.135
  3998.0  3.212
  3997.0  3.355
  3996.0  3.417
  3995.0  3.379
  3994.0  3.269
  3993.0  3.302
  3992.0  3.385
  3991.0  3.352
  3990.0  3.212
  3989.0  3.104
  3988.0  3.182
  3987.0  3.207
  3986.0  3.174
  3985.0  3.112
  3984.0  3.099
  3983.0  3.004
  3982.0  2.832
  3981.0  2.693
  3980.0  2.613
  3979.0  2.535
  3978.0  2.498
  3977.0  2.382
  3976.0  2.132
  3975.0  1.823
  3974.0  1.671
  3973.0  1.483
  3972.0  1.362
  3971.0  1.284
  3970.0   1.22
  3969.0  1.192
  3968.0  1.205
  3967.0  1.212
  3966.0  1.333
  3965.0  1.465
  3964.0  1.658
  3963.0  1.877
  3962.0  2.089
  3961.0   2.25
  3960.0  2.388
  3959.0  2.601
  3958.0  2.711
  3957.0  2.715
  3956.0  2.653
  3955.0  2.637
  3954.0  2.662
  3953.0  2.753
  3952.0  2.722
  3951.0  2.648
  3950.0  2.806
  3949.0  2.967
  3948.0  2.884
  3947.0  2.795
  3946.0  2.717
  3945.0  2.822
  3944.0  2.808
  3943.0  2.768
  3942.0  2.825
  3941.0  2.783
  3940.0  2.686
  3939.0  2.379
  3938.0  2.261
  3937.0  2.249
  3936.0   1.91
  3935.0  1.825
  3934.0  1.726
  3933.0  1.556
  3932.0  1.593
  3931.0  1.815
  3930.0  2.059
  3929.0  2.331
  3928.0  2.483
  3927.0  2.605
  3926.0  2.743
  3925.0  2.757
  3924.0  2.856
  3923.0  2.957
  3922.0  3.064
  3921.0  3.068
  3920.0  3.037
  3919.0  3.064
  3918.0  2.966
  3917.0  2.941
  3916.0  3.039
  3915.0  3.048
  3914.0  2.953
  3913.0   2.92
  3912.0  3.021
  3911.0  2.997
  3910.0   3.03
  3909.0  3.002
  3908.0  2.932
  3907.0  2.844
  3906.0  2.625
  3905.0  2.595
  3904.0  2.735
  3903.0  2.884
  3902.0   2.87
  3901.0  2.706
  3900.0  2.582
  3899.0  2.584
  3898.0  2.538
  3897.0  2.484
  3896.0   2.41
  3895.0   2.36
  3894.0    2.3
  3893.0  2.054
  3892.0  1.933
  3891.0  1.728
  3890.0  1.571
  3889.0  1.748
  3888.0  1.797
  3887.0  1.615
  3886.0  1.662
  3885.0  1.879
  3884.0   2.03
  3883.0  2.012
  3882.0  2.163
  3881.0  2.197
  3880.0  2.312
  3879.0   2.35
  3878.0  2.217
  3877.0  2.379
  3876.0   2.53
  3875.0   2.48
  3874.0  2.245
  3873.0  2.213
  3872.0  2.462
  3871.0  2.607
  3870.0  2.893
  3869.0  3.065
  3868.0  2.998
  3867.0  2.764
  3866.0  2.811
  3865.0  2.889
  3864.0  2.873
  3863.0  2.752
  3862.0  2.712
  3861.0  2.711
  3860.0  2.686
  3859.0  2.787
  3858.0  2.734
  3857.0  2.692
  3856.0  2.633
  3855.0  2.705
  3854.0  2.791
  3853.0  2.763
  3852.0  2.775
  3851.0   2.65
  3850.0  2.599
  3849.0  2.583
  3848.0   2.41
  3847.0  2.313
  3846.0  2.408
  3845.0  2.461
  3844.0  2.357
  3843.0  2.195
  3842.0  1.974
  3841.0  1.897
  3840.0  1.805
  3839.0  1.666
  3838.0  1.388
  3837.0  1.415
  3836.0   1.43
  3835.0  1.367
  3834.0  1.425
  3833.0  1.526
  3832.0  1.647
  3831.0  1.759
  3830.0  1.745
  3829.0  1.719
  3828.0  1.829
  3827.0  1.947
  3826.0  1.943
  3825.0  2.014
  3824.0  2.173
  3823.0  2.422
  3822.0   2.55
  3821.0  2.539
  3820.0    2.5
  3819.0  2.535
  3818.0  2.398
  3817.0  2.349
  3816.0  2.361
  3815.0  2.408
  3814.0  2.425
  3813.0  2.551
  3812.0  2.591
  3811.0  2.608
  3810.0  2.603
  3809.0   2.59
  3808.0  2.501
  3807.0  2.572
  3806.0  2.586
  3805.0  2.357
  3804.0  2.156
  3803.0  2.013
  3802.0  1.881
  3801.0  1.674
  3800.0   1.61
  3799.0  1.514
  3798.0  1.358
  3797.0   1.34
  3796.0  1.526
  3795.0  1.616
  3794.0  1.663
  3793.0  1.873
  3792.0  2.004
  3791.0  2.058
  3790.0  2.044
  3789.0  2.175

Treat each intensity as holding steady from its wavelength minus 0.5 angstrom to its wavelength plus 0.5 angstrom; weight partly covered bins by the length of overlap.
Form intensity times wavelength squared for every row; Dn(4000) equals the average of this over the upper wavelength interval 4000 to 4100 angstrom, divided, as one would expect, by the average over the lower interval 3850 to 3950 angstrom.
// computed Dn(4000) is 1.4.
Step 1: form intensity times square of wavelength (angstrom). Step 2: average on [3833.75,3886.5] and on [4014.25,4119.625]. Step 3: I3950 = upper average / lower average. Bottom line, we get 1.50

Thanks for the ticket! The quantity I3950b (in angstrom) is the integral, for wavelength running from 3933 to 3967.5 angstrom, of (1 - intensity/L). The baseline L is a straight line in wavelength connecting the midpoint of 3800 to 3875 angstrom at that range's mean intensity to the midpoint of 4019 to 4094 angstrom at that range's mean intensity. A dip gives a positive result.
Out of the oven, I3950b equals 5.8 angstrom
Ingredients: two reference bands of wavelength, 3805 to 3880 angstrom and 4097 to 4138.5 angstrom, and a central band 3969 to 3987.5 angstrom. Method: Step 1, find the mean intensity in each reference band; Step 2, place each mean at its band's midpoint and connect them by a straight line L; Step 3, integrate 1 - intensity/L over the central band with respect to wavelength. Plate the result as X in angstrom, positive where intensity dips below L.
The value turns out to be 2.5 angstrom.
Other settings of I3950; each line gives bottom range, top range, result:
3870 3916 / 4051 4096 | 1.47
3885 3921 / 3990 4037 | 1.41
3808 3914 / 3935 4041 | 1.31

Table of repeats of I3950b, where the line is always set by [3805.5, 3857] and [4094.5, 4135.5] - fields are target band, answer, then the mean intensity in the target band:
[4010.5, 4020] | -2.7 angstrom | 3.44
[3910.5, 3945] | -1.9 angstrom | 2.59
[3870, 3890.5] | 1.8 angstrom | 2.14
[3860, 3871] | -2.5 angstrom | 2.83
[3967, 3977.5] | 4.1 angstrom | 1.56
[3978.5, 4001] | -4.5 angstrom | 3.14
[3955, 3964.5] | 0.7 angstrom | 2.34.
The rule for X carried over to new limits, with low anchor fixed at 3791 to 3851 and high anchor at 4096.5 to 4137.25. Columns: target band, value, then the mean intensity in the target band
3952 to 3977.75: 5.42 angstrom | 1.97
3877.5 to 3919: -2.83 angstrom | 2.46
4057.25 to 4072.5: -2.96 angstrom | 3.34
